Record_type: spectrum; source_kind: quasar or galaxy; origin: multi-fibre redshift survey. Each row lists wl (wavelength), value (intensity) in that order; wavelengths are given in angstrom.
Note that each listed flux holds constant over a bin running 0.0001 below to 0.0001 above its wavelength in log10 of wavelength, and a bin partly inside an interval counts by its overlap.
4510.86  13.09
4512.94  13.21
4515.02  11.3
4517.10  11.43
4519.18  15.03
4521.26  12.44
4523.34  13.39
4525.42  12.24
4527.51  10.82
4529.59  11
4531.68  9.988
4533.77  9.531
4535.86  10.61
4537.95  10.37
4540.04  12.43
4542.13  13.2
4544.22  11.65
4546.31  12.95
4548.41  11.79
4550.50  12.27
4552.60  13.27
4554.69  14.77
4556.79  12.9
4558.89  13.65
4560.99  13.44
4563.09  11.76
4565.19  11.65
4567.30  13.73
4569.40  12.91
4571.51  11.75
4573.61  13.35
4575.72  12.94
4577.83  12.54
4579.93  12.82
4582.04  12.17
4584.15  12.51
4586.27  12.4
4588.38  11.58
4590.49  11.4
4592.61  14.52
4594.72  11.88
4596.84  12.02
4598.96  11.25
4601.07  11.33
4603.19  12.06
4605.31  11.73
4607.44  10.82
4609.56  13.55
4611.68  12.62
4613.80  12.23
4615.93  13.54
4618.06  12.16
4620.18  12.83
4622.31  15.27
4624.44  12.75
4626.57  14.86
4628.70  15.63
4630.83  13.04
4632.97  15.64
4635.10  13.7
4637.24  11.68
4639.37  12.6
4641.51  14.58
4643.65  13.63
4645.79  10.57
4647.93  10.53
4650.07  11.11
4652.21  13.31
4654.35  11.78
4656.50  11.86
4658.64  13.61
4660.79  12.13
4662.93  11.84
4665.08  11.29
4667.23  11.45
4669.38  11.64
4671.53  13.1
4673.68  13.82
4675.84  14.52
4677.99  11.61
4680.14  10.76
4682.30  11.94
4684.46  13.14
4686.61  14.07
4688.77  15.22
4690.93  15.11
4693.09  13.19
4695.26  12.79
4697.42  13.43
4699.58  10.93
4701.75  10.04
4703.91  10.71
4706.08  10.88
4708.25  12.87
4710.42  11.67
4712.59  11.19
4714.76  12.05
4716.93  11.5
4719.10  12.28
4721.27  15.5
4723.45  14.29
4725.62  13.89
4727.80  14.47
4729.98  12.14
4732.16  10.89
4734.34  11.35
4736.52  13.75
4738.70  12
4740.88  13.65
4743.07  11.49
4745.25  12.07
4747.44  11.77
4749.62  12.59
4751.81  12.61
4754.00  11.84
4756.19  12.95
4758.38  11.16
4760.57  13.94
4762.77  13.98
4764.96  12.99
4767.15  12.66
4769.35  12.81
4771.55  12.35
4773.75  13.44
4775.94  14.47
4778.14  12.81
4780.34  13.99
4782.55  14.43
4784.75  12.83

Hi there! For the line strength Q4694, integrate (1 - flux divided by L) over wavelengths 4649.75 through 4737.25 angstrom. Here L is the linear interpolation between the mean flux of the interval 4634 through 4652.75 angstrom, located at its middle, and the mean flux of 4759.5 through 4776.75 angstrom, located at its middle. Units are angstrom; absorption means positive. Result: 1.63 angstrom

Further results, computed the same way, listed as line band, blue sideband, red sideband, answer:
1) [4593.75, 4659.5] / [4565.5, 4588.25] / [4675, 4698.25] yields 1.0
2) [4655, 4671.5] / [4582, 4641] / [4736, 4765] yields 0.9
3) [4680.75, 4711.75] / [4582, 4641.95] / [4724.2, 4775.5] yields 0.5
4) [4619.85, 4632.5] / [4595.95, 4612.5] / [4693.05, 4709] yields -2.5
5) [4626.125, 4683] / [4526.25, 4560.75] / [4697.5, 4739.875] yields -2.3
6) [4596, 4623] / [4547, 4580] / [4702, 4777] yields 0.8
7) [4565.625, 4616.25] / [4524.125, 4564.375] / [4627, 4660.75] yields 0.3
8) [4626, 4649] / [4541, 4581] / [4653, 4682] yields -1.6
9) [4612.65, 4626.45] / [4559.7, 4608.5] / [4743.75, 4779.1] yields -1.0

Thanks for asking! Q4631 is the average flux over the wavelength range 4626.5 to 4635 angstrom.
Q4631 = 14.7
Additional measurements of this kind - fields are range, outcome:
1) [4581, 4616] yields 12.2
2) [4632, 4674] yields 12.5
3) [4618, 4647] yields 13.5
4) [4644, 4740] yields 12.4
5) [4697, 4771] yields 12.4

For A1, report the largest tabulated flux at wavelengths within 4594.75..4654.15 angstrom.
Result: 15.64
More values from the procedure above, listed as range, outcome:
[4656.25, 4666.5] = 13.61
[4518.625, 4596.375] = 15.03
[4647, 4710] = 15.22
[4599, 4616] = 13.55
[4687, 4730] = 15.5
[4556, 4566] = 13.65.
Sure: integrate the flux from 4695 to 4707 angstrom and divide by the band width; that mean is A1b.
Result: 11.4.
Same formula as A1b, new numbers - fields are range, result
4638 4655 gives 12.3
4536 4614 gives 12.4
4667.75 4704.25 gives 12.7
